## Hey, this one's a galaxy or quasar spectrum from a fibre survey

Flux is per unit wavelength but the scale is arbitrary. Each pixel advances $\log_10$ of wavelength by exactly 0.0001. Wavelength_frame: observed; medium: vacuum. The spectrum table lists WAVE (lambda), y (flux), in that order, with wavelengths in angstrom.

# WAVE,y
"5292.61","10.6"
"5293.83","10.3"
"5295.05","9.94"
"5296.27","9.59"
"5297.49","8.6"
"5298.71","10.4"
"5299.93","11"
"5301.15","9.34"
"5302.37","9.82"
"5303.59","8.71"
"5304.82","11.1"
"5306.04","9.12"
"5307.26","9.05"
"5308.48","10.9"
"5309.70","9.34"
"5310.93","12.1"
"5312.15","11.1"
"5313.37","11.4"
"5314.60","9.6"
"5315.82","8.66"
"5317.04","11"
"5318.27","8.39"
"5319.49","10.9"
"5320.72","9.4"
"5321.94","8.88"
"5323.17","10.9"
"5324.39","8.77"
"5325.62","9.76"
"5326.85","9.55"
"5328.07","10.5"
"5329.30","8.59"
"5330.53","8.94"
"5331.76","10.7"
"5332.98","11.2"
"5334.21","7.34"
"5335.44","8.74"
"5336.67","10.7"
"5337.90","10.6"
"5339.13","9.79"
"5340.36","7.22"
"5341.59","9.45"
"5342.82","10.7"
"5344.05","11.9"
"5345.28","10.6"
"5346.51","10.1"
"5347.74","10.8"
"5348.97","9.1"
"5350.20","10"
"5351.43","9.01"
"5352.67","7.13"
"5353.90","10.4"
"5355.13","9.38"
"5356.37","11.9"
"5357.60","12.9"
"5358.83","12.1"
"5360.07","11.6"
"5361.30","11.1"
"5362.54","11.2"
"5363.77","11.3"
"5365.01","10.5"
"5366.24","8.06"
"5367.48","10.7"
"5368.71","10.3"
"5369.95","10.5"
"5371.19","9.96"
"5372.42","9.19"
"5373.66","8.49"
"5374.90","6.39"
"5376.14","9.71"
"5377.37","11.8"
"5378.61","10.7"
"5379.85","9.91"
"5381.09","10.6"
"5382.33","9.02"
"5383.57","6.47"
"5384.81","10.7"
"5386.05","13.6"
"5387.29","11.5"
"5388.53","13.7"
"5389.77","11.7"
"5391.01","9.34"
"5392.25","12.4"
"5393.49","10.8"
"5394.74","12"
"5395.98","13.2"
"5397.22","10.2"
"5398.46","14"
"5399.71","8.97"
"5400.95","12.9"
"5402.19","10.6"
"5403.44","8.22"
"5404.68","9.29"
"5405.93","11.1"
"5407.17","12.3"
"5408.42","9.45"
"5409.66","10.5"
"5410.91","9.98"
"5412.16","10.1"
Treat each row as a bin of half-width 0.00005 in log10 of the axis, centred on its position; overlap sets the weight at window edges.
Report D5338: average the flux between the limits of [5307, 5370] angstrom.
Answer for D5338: 10.1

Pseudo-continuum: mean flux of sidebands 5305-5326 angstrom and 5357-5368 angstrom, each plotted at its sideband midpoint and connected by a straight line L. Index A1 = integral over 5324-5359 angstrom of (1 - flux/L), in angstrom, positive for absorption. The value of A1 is 2.22 angstrom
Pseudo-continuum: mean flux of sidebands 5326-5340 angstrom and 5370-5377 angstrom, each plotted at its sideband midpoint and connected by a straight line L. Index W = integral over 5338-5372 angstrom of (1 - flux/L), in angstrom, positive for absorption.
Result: -3.63 angstrom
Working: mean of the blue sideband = 9.65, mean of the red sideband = 9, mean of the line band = 10.3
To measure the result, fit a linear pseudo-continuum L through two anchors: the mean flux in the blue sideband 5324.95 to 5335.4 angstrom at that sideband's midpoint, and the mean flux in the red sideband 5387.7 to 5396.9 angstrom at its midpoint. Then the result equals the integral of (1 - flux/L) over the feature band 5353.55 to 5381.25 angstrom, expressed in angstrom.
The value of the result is 1.27 angstrom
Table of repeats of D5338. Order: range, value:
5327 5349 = 9.85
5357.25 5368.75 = 11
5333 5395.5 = 10.3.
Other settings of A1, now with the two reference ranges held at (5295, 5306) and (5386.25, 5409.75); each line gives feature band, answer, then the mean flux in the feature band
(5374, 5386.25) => 1.38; 9.73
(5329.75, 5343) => 1.01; 9.53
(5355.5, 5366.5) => -0.59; 11.2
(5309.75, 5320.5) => -0.32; 10.3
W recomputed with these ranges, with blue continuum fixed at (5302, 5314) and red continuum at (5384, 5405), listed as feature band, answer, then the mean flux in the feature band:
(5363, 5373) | 0.8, 10.1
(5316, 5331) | 1.2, 9.61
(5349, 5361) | 0.5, 10.4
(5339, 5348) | 0.6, 10.1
